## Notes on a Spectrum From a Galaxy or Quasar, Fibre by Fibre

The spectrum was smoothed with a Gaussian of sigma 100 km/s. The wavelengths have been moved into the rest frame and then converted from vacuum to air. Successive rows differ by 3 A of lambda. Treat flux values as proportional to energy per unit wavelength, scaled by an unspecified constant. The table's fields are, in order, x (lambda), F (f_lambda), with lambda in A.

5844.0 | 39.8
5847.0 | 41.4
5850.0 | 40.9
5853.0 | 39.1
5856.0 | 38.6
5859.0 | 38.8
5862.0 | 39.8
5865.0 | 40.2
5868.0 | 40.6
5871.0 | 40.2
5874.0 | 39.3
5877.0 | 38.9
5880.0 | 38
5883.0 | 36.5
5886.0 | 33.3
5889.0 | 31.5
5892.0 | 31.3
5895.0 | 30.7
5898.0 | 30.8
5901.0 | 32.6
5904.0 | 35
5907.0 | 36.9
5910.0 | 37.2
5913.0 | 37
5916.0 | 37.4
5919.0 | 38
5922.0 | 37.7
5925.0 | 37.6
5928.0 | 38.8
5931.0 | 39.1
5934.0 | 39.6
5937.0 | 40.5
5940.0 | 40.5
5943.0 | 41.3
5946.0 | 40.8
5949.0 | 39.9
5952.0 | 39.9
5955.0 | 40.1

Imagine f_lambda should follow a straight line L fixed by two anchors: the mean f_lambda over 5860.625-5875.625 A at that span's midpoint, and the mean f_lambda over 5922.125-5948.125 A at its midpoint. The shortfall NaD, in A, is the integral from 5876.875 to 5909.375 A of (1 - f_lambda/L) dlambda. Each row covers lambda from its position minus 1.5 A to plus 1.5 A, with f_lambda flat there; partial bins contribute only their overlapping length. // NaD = 4.8 A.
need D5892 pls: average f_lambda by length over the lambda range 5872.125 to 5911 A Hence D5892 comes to 34.8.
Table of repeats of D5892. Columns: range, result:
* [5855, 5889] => 38.3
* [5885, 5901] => 31.6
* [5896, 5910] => 34.1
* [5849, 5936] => 37.1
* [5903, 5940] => 38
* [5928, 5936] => 39.3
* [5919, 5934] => 38.4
